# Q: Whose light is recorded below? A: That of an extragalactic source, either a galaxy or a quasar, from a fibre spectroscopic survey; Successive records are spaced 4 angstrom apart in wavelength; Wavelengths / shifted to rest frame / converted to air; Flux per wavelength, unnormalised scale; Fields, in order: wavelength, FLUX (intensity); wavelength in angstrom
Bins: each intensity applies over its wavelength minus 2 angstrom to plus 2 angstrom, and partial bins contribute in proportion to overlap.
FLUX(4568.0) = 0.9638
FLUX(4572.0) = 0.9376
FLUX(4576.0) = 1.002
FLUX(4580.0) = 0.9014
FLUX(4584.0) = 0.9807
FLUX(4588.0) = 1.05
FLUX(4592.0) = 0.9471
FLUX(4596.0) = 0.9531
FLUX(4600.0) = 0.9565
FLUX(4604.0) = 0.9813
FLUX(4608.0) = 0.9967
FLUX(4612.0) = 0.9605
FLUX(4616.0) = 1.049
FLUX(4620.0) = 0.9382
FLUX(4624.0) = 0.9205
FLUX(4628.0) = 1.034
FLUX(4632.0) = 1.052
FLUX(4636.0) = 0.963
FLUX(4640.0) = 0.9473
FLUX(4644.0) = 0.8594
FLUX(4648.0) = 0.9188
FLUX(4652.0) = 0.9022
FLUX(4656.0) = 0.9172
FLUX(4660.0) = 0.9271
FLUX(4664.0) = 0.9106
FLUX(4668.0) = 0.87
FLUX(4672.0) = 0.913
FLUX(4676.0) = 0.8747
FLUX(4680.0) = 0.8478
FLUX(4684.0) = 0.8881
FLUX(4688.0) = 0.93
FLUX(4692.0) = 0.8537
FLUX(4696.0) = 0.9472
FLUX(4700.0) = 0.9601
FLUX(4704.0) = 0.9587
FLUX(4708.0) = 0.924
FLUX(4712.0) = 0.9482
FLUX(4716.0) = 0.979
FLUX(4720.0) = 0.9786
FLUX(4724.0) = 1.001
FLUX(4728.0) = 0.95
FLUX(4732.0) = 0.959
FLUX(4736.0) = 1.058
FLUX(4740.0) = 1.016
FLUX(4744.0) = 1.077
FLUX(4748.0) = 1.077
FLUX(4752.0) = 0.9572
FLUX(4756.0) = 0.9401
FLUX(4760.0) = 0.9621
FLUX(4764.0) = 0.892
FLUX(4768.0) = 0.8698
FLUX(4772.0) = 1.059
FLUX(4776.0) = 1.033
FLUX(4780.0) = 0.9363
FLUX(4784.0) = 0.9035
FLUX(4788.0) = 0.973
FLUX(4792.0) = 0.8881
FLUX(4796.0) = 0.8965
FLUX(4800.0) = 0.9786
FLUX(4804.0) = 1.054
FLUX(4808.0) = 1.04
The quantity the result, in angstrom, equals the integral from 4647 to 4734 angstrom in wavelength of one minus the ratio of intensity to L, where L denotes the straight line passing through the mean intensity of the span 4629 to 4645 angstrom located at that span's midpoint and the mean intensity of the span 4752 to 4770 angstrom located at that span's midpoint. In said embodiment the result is 1.9 angstrom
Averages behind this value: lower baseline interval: 0.966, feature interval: 0.925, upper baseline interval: 0.921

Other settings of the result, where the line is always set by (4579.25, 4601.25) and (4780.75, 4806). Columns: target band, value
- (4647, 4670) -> 1.3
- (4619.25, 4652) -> 0.4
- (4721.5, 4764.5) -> -1.8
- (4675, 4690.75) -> 1.2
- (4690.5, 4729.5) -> 0.2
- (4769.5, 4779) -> -0.7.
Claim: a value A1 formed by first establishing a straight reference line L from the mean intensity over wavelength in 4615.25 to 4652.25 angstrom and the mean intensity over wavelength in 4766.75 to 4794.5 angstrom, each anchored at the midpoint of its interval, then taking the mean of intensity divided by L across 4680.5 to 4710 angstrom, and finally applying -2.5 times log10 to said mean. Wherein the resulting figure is 0.04 mag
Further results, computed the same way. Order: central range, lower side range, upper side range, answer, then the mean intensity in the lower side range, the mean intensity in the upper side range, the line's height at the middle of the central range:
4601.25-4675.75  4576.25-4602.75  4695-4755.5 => 0.03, 0.968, 0.986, 0.974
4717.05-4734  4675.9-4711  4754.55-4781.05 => -0.05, 0.912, 0.957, 0.932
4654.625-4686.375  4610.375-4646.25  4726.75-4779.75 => 0.09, 0.969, 0.987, 0.975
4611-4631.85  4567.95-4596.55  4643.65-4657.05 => -0.06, 0.968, 0.903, 0.931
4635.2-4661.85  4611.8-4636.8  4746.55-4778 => 0.08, 0.991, 0.972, 0.988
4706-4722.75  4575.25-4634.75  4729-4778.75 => 0.03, 0.981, 0.99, 0.988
